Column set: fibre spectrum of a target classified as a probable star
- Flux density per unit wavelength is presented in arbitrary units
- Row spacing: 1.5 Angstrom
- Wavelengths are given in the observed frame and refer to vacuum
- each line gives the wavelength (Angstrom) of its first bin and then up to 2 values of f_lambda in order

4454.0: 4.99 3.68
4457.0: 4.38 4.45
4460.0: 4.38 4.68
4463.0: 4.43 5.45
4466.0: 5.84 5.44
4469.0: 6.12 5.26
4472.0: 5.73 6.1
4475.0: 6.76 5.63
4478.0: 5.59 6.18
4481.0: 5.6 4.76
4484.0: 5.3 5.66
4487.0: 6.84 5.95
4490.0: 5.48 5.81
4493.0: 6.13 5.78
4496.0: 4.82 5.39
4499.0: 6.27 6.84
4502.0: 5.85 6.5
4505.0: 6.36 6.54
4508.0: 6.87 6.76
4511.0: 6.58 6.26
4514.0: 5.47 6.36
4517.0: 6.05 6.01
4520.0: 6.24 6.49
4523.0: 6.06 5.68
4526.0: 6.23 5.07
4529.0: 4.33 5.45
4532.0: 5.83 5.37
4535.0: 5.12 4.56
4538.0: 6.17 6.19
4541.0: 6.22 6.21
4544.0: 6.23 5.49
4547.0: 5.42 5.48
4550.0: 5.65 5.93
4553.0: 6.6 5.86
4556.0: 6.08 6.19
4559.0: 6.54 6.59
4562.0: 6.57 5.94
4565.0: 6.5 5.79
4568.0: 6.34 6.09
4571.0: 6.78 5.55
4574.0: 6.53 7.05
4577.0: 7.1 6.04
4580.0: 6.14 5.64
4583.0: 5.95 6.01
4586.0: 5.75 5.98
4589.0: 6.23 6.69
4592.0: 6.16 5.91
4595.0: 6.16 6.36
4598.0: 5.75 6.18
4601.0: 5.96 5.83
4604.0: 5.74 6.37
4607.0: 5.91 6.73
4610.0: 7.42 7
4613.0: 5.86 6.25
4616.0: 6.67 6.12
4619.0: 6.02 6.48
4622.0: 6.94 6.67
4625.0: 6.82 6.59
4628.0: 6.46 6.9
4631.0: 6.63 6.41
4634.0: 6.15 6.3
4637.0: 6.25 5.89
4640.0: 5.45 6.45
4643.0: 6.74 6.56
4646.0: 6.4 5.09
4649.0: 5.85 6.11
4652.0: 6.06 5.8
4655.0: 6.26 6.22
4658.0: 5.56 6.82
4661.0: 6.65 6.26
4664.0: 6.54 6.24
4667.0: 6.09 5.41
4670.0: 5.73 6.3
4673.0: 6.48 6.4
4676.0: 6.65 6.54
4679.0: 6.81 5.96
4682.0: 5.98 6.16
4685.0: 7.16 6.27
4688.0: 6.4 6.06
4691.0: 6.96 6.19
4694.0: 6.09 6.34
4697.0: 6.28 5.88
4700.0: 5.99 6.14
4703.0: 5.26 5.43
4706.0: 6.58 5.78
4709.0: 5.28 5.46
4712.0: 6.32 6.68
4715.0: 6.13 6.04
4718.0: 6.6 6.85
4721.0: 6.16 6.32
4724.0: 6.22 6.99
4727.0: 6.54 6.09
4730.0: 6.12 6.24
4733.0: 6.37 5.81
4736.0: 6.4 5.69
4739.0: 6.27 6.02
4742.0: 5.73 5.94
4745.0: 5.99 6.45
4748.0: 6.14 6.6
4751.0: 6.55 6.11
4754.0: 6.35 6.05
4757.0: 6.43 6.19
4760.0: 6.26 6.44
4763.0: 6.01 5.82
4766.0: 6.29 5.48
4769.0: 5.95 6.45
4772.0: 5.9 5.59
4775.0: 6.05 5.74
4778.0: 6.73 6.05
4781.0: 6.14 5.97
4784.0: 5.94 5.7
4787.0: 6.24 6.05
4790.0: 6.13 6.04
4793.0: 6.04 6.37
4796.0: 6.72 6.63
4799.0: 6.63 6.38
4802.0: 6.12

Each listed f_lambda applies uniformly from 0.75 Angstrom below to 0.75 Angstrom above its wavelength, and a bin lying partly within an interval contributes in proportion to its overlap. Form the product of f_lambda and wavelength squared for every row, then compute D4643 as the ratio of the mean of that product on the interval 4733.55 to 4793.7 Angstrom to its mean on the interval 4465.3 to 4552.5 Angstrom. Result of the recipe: 1.2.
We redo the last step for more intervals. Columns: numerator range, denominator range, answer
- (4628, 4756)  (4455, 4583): 1.14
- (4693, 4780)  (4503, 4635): 1.07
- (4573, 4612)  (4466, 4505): 1.12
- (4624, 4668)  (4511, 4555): 1.13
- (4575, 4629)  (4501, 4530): 1.08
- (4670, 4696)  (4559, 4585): 1.07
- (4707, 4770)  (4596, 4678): 1.03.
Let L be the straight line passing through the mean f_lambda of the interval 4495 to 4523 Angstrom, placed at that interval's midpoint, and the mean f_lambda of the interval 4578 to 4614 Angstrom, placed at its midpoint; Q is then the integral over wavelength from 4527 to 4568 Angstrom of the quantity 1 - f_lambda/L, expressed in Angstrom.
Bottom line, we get 2.23 Angstrom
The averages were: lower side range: 6.2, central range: 5.84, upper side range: 6.16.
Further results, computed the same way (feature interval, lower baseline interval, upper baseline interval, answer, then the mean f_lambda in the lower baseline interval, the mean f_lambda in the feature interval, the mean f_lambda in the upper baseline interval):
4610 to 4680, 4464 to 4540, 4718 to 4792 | -3.3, 5.87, 6.31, 6.16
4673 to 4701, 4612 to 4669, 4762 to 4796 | -0.7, 6.27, 6.34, 6.05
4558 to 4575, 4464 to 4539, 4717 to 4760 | -0.9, 5.86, 6.3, 6.26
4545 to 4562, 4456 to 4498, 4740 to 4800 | -1.1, 5.49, 6.02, 6.15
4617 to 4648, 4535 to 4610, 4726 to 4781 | -1.2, 6.11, 6.36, 6.14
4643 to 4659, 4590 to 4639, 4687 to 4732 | 0.6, 6.35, 6.04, 6.18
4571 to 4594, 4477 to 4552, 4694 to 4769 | -1.0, 5.87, 6.2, 6.14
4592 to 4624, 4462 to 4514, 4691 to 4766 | -1.4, 5.9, 6.3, 6.16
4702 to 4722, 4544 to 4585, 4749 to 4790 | 0.2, 6.14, 6.05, 6.11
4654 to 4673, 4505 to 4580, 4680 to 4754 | -0.1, 6.05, 6.18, 6.19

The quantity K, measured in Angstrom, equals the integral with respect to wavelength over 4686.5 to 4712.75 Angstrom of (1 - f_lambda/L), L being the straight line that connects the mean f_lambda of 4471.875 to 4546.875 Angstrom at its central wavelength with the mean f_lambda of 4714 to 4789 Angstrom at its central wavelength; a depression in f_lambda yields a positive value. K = 0.3 Angstrom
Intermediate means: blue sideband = 5.9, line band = 6.03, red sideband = 6.17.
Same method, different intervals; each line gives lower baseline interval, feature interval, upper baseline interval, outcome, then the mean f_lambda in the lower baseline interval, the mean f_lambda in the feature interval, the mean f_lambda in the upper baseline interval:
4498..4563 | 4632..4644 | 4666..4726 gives -0.14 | 6.01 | 6.21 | 6.21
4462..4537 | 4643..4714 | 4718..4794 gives -1.25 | 5.82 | 6.16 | 6.16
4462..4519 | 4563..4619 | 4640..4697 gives -1.16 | 5.91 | 6.23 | 6.25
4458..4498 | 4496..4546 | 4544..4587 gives -1.10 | 5.55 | 5.96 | 6.13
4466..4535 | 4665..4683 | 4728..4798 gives -0.48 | 5.9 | 6.21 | 6.13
